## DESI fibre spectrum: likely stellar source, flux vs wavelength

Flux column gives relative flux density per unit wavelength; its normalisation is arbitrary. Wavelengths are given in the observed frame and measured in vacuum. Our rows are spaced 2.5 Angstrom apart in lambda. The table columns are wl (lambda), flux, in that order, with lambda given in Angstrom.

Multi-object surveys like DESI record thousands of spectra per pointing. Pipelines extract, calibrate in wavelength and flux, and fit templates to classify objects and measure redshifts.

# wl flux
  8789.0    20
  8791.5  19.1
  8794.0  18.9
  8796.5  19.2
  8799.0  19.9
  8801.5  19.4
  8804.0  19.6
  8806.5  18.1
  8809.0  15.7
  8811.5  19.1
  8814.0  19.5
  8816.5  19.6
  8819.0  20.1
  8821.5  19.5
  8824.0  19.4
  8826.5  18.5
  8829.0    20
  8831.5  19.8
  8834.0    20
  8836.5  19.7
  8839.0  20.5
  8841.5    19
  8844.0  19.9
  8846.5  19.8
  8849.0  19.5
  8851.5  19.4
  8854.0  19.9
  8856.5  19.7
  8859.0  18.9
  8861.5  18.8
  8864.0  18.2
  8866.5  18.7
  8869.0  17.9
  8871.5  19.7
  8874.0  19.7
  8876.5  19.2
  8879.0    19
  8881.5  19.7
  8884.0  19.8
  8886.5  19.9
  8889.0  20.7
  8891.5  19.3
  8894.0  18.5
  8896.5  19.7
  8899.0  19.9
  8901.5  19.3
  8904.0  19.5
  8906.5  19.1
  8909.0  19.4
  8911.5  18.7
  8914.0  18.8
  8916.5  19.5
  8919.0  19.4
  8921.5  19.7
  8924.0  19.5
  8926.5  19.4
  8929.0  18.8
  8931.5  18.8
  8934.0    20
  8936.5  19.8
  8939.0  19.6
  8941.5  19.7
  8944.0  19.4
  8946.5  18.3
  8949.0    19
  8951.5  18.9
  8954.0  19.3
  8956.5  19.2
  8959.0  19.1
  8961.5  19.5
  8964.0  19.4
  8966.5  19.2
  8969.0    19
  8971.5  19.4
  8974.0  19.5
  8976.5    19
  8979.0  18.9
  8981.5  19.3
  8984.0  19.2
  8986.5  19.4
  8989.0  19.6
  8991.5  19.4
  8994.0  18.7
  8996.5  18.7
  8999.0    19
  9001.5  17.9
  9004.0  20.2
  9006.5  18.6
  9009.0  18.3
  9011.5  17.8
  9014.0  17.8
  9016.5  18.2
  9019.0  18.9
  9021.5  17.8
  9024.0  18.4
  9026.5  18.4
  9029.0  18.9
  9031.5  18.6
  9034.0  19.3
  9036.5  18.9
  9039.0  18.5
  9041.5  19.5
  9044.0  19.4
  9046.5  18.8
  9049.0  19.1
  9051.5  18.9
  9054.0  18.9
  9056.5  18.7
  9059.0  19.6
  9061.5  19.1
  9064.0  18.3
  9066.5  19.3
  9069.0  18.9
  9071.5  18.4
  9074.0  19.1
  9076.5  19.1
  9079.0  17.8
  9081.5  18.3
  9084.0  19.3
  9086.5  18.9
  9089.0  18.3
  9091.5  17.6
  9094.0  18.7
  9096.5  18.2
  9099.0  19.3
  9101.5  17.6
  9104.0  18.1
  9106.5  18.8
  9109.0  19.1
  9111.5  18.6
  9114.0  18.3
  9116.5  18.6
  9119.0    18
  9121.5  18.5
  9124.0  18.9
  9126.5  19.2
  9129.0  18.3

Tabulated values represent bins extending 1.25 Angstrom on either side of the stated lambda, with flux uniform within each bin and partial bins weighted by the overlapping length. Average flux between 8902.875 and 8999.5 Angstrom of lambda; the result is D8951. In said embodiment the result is 19.2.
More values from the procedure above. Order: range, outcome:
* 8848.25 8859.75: 19.5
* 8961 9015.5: 19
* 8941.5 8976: 19.2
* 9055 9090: 18.8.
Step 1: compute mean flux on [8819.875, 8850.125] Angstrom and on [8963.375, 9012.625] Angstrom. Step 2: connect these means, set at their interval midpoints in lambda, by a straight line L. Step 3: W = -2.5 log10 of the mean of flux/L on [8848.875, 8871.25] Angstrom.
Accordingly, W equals 0.03 mag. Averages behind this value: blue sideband 19.6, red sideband 19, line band 19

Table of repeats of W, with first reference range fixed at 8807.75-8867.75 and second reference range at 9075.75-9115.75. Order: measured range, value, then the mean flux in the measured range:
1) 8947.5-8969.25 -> -0.014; 19.2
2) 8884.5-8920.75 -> -0.018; 19.4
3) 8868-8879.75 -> 0.003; 19.1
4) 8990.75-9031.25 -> 0.012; 18.6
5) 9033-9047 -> -0.024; 19.1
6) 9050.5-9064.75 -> -0.019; 18.9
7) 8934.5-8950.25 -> -0.020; 19.3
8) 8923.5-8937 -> -0.019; 19.4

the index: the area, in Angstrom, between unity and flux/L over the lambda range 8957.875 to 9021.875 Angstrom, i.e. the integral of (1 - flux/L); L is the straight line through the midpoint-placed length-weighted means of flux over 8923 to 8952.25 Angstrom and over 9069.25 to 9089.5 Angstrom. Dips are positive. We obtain 0.4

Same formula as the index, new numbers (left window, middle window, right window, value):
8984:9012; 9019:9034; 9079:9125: 0.2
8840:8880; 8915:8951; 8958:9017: -0.5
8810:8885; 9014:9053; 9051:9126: 0.2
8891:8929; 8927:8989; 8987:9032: -0.9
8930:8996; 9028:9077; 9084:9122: -0.6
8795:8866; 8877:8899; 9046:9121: -0.5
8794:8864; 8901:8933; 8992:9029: -0.5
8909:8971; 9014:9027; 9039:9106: 0.4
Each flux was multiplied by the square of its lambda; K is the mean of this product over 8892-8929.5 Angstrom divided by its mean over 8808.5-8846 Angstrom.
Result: 1.01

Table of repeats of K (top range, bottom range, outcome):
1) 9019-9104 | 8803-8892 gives 1.02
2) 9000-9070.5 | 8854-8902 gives 1.01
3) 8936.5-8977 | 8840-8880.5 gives 1.02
